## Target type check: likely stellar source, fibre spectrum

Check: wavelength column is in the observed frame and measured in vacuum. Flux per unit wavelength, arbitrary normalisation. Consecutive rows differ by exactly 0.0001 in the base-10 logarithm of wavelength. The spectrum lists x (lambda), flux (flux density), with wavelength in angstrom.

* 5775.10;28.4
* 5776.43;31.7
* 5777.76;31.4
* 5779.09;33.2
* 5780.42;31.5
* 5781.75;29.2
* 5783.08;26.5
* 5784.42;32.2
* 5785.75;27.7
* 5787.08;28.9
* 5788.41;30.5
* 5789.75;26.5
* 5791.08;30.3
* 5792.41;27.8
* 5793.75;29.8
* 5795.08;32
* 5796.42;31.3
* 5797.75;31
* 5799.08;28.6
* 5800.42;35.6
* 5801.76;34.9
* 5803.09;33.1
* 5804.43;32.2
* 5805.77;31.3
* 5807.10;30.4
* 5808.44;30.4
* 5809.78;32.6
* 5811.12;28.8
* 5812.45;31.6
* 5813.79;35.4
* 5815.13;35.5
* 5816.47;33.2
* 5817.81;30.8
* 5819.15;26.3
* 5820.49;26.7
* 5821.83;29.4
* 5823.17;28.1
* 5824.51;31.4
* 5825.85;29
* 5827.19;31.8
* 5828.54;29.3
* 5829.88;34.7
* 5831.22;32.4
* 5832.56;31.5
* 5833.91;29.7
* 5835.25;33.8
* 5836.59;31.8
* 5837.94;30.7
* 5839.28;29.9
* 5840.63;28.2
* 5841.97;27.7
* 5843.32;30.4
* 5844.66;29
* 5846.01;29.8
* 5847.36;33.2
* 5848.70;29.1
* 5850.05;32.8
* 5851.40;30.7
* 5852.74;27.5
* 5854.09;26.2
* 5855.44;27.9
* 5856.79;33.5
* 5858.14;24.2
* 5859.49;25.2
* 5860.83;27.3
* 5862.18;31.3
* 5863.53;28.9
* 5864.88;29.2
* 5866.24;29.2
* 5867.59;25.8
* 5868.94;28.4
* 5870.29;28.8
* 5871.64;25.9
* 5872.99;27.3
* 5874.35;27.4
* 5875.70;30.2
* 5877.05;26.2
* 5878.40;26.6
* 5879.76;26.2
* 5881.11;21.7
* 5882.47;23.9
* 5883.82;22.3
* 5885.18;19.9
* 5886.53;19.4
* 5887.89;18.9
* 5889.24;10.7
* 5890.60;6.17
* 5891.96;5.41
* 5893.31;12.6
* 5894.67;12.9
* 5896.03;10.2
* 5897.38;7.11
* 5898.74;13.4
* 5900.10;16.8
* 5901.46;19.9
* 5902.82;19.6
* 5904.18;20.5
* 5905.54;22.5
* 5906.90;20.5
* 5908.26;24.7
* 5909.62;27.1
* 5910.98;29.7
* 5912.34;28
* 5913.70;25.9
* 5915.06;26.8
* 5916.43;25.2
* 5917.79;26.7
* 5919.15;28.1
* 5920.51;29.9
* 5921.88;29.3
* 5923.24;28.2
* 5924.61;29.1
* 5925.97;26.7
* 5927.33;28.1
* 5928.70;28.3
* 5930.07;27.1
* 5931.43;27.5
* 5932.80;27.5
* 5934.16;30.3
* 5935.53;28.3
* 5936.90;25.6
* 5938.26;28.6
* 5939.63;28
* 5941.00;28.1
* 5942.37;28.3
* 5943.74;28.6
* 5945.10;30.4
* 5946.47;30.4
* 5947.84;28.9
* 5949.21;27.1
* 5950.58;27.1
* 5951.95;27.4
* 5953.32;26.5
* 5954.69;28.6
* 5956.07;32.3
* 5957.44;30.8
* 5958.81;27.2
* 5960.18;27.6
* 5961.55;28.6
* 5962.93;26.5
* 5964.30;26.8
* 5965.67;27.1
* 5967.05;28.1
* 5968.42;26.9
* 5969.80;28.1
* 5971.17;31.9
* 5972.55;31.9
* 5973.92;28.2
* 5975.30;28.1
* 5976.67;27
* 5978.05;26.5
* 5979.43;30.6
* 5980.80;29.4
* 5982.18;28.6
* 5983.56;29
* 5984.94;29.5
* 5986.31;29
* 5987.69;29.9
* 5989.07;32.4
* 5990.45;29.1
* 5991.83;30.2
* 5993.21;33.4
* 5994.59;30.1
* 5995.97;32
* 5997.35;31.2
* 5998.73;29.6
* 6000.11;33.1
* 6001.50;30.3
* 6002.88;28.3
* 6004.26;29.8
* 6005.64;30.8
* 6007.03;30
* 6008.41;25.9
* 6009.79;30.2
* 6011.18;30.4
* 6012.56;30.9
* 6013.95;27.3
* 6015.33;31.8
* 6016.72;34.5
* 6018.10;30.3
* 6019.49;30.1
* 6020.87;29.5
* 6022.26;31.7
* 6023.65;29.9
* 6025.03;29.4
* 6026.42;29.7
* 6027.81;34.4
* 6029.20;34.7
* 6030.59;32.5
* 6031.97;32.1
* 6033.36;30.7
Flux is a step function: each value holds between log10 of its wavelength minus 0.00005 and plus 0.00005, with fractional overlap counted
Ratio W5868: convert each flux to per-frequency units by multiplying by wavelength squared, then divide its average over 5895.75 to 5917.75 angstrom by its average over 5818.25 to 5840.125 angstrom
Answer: 0.73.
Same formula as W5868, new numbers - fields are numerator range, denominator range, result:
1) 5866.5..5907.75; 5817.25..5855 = 0.68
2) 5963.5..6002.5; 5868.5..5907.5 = 1.56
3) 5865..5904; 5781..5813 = 0.68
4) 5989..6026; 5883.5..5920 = 1.63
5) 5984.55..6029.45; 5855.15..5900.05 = 1.45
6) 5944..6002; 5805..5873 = 1.02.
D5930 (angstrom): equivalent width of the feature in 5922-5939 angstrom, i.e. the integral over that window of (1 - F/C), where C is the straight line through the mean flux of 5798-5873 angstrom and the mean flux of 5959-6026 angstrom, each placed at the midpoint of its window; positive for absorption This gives 1.0 angstrom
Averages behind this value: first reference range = 30.2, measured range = 28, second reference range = 29.6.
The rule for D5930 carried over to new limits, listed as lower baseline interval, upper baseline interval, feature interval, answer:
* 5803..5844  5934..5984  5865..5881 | 1.43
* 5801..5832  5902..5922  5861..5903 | 9.76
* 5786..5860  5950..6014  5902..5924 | 2.95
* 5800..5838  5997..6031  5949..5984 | 2.76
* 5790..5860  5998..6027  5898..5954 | 7.37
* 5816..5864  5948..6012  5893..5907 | 6.46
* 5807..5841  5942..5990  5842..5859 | 0.62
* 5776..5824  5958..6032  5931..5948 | 0.90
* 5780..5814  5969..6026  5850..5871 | 1.42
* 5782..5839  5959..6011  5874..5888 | 2.89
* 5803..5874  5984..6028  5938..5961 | 1.27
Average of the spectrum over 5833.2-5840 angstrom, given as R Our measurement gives 31.1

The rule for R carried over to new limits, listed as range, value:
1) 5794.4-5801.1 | 31.7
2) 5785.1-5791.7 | 28.8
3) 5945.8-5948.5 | 29.6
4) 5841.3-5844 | 29.1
